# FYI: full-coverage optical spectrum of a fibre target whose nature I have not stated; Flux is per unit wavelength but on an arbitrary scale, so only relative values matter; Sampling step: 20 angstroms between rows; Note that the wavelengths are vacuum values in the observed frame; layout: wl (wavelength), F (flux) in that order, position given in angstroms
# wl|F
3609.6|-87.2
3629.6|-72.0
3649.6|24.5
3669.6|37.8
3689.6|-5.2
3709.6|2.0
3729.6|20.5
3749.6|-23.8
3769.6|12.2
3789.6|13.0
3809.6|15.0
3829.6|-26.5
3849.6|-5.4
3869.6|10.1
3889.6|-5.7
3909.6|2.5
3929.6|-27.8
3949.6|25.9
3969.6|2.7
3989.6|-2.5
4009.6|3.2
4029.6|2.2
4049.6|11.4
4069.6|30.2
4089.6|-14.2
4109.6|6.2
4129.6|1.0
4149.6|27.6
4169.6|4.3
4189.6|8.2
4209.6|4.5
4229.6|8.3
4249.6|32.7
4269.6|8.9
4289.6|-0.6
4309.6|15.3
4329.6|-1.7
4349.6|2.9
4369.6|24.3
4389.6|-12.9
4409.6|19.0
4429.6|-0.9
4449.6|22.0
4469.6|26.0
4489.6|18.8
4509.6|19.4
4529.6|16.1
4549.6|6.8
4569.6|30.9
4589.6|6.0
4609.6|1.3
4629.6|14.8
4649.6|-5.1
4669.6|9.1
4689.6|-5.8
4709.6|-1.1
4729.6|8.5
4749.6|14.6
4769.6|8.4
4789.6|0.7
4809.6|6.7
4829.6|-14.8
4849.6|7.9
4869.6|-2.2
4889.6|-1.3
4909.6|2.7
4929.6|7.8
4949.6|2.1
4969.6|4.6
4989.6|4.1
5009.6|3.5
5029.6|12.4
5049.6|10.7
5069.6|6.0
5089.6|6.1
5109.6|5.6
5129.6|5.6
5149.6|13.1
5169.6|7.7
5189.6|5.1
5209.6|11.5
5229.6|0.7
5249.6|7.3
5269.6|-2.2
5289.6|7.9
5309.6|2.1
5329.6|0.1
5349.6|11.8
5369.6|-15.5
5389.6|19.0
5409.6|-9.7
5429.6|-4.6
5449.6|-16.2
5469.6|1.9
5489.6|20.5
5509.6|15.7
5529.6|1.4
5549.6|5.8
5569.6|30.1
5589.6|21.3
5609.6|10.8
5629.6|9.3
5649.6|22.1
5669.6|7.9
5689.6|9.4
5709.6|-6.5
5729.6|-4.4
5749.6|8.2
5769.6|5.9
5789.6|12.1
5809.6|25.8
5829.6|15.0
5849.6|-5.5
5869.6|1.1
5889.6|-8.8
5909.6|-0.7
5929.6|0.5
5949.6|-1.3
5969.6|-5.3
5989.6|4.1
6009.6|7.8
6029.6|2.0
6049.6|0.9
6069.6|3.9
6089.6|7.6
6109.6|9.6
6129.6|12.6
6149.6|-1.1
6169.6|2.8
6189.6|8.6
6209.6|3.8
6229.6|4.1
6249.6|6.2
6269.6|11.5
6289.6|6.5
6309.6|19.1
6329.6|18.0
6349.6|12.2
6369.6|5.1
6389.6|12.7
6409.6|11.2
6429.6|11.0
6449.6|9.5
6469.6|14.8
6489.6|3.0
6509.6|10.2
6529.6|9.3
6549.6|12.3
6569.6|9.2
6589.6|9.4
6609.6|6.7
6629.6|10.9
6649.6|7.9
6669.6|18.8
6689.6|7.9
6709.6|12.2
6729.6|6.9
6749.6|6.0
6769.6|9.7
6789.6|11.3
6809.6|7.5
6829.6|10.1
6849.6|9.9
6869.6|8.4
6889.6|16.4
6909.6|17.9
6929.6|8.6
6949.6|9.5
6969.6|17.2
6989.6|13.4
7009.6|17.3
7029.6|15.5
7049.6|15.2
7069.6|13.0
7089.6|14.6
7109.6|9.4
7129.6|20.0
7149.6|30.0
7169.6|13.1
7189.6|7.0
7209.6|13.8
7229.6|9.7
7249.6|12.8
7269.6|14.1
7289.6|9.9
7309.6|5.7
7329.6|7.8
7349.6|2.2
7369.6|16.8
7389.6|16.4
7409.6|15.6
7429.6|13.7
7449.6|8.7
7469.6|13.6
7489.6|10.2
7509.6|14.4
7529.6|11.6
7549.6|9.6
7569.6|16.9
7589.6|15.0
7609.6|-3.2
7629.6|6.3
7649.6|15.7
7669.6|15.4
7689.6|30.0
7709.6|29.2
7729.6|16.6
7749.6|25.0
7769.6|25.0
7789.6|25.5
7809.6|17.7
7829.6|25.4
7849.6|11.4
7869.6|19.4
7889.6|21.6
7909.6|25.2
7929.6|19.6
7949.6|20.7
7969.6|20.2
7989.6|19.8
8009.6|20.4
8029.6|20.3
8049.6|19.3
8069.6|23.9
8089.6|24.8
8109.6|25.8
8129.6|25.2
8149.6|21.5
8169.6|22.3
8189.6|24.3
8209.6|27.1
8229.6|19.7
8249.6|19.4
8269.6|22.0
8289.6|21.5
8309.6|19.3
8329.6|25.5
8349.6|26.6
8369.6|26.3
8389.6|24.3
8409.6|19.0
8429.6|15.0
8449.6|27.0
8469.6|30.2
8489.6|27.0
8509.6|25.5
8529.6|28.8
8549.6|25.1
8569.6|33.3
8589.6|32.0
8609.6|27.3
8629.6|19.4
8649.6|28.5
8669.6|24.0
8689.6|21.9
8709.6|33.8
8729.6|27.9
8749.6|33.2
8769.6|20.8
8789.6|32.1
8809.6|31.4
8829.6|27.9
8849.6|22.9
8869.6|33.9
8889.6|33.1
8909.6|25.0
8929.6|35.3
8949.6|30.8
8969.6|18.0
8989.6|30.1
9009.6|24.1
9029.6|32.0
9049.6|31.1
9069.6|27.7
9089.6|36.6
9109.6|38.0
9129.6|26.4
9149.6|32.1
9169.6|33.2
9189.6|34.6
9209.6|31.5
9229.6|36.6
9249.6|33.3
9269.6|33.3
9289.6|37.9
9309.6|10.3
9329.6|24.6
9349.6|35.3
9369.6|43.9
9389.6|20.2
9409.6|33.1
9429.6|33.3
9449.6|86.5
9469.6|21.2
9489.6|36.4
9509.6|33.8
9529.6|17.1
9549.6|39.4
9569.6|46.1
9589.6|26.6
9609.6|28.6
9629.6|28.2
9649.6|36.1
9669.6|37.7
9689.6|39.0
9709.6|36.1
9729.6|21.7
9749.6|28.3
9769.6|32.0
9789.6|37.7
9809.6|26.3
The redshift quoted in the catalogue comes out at 0.92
